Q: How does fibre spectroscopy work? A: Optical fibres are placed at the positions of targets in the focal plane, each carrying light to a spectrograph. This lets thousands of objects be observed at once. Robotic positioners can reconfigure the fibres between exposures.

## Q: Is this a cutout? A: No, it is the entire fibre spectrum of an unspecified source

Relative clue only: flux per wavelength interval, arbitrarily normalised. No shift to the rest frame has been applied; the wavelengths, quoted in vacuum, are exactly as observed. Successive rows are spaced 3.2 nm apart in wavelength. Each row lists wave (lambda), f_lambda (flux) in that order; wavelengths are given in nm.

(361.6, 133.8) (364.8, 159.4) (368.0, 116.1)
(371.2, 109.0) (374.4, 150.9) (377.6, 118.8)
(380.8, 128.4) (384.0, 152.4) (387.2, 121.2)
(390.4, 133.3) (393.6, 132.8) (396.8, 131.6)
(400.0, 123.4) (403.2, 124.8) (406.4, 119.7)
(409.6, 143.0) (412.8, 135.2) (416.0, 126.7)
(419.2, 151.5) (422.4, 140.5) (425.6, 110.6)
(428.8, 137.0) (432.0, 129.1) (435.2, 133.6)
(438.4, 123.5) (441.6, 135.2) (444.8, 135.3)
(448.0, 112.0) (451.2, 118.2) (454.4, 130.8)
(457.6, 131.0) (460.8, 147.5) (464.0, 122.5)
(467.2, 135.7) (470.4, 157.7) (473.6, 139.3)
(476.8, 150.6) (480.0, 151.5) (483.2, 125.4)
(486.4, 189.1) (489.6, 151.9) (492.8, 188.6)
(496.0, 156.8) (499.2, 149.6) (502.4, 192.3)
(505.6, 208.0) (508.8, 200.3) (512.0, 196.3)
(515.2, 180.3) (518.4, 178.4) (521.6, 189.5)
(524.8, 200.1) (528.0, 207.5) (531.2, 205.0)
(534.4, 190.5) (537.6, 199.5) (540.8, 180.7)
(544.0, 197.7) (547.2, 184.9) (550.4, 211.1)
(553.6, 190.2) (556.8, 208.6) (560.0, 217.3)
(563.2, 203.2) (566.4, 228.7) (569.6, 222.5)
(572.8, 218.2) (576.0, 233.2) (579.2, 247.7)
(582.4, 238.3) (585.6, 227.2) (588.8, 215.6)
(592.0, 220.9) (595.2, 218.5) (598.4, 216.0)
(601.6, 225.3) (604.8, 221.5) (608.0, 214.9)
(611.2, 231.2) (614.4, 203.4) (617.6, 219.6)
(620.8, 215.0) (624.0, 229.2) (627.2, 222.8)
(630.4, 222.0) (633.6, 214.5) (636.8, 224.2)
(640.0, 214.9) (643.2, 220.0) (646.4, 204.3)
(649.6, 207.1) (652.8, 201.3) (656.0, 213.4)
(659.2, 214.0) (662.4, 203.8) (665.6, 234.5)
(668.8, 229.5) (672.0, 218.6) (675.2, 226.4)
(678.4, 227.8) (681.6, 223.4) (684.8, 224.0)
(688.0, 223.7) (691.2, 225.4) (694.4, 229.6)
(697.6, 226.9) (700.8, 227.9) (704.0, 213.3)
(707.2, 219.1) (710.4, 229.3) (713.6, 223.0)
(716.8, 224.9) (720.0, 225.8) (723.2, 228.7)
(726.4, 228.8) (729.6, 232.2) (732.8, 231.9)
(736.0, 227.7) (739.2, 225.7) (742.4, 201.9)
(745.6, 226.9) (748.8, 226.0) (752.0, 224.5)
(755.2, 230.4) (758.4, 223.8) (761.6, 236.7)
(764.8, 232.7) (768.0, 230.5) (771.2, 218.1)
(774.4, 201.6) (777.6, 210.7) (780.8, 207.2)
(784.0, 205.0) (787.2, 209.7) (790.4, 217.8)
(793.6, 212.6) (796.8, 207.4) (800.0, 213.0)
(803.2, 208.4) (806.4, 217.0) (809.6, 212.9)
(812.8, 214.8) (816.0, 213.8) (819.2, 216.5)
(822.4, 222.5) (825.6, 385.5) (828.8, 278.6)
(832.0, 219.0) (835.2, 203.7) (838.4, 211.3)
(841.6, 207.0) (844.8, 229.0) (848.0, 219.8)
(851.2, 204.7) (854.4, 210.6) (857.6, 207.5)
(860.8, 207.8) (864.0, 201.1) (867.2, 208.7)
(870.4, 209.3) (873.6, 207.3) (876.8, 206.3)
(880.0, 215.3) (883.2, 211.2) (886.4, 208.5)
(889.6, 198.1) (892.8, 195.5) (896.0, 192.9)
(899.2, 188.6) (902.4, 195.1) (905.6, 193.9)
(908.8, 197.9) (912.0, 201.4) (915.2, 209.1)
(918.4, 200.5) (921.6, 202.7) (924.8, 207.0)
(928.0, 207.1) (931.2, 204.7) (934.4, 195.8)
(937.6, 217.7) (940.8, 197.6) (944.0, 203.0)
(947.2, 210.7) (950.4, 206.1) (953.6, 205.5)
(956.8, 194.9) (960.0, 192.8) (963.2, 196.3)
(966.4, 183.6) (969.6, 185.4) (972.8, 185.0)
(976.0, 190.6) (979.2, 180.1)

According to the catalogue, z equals 0.259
